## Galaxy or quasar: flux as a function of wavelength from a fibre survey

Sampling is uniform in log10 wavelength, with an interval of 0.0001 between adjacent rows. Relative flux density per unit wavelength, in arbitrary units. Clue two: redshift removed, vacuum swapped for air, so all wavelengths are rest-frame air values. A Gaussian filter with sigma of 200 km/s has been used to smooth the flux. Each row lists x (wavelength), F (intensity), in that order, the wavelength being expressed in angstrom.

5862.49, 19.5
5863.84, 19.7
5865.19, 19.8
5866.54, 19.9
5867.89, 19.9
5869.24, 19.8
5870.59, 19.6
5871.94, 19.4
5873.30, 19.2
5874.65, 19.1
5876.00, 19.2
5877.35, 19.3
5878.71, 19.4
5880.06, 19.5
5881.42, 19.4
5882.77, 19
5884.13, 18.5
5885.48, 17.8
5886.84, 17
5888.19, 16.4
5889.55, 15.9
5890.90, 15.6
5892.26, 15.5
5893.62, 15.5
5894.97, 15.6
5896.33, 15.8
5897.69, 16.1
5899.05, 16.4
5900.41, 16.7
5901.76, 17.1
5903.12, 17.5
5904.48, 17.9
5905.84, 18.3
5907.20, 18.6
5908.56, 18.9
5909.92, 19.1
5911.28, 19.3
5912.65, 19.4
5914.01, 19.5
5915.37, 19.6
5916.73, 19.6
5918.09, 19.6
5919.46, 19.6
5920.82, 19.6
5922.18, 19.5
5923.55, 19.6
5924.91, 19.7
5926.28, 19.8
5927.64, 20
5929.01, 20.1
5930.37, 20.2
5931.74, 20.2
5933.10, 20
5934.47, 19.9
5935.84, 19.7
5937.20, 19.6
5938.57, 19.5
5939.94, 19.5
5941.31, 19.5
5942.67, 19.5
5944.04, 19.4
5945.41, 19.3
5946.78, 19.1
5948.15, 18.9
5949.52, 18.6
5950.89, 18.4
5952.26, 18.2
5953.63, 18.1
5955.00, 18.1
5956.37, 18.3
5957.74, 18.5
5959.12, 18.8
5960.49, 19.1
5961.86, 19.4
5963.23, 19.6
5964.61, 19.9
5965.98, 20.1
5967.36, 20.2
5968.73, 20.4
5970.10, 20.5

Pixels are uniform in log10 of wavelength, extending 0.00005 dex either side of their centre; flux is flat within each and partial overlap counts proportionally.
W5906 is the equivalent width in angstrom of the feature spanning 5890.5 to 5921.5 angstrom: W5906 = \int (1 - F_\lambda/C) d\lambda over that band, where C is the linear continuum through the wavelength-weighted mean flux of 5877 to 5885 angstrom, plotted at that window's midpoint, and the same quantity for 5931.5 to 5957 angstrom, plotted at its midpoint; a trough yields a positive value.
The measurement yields 2.0 angstrom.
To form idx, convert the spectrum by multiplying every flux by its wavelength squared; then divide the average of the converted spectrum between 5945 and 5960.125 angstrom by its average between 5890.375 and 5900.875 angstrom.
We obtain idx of 1.2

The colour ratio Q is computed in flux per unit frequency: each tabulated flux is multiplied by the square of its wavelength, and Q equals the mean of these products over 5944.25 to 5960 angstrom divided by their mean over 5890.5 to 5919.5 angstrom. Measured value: 1.06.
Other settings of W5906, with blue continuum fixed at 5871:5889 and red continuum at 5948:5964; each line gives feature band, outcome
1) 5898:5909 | 0.6 angstrom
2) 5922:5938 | -1.0 angstrom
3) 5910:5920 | -0.4 angstrom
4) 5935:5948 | -0.5 angstrom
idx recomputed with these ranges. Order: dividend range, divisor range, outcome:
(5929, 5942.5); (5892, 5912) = 1.16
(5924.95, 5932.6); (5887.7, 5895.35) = 1.29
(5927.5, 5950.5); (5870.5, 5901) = 1.13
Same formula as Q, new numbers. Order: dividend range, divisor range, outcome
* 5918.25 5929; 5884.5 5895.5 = 1.23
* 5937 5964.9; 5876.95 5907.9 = 1.12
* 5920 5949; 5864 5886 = 1.04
